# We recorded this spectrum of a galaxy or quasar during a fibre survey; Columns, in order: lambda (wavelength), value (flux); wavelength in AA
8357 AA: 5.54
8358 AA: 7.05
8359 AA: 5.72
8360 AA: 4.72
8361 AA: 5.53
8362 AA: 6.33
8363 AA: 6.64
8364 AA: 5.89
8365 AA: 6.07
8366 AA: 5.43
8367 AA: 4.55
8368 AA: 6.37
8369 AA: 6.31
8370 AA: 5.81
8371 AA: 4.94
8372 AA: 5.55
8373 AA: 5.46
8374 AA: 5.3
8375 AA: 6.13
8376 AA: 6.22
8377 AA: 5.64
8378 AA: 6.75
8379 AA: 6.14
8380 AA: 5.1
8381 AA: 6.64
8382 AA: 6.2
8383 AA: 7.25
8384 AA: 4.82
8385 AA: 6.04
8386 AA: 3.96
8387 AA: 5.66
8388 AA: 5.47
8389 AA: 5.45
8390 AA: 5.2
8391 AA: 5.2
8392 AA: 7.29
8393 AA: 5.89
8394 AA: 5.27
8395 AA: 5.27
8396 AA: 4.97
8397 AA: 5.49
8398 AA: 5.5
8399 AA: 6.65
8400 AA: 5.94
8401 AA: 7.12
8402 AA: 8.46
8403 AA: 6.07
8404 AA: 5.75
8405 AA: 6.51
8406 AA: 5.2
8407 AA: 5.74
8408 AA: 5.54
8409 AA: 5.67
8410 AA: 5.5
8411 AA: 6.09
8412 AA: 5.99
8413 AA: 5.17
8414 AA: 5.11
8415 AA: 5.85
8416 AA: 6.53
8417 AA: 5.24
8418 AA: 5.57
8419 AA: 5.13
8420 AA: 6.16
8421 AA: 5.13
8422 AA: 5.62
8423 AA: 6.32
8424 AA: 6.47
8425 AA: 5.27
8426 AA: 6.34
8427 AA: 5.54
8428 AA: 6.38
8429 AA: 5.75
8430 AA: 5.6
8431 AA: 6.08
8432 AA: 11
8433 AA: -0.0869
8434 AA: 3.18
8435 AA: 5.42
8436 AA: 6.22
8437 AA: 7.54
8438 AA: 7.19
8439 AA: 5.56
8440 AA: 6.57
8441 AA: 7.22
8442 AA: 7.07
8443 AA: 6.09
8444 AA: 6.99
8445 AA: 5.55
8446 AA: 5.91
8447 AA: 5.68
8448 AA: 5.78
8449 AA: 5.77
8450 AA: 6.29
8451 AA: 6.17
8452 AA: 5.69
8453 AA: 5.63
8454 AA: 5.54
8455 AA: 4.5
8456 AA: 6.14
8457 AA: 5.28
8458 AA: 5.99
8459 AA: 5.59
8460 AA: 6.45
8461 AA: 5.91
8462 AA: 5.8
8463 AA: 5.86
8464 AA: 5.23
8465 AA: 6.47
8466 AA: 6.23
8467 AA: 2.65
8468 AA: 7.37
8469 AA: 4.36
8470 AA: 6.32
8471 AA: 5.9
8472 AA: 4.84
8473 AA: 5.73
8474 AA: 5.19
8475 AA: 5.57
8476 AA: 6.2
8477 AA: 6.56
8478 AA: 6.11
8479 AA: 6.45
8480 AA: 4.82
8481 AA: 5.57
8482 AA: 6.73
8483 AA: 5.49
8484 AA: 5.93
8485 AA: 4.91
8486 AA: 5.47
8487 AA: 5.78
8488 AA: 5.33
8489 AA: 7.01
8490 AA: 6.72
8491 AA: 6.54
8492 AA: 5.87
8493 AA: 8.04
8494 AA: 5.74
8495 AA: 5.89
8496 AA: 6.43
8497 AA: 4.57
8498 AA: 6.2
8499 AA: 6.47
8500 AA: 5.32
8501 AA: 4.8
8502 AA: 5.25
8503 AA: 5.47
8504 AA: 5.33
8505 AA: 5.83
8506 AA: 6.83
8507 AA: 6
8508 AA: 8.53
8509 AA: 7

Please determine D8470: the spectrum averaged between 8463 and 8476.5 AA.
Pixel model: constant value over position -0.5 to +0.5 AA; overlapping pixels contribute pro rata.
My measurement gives 5.55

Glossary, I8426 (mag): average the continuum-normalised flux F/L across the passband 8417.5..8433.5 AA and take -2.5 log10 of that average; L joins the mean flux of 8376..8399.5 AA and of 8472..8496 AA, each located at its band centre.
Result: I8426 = 0.01 mag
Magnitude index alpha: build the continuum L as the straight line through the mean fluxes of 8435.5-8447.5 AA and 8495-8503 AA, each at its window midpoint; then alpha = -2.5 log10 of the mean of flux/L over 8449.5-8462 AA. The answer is 0.09 mag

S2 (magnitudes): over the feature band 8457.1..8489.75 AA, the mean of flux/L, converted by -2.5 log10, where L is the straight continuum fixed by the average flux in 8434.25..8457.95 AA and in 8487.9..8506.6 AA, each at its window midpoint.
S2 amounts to 0.05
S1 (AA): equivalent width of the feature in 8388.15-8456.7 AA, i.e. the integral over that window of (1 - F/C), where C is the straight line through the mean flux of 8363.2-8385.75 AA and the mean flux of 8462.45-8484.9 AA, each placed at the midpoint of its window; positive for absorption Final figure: -1.3 AA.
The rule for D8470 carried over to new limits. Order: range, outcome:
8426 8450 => 6.01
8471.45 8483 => 5.78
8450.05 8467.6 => 5.62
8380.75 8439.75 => 5.81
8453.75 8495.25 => 5.81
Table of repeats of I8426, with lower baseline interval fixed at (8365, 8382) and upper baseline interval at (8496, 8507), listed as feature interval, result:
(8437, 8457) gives -0.07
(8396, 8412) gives -0.05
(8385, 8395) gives 0.05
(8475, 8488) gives -0.02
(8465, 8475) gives 0.05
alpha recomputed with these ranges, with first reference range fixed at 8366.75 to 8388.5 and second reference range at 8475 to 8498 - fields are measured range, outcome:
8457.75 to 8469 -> 0.04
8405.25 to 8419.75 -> 0.04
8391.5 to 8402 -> -0.05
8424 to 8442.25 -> -0.02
